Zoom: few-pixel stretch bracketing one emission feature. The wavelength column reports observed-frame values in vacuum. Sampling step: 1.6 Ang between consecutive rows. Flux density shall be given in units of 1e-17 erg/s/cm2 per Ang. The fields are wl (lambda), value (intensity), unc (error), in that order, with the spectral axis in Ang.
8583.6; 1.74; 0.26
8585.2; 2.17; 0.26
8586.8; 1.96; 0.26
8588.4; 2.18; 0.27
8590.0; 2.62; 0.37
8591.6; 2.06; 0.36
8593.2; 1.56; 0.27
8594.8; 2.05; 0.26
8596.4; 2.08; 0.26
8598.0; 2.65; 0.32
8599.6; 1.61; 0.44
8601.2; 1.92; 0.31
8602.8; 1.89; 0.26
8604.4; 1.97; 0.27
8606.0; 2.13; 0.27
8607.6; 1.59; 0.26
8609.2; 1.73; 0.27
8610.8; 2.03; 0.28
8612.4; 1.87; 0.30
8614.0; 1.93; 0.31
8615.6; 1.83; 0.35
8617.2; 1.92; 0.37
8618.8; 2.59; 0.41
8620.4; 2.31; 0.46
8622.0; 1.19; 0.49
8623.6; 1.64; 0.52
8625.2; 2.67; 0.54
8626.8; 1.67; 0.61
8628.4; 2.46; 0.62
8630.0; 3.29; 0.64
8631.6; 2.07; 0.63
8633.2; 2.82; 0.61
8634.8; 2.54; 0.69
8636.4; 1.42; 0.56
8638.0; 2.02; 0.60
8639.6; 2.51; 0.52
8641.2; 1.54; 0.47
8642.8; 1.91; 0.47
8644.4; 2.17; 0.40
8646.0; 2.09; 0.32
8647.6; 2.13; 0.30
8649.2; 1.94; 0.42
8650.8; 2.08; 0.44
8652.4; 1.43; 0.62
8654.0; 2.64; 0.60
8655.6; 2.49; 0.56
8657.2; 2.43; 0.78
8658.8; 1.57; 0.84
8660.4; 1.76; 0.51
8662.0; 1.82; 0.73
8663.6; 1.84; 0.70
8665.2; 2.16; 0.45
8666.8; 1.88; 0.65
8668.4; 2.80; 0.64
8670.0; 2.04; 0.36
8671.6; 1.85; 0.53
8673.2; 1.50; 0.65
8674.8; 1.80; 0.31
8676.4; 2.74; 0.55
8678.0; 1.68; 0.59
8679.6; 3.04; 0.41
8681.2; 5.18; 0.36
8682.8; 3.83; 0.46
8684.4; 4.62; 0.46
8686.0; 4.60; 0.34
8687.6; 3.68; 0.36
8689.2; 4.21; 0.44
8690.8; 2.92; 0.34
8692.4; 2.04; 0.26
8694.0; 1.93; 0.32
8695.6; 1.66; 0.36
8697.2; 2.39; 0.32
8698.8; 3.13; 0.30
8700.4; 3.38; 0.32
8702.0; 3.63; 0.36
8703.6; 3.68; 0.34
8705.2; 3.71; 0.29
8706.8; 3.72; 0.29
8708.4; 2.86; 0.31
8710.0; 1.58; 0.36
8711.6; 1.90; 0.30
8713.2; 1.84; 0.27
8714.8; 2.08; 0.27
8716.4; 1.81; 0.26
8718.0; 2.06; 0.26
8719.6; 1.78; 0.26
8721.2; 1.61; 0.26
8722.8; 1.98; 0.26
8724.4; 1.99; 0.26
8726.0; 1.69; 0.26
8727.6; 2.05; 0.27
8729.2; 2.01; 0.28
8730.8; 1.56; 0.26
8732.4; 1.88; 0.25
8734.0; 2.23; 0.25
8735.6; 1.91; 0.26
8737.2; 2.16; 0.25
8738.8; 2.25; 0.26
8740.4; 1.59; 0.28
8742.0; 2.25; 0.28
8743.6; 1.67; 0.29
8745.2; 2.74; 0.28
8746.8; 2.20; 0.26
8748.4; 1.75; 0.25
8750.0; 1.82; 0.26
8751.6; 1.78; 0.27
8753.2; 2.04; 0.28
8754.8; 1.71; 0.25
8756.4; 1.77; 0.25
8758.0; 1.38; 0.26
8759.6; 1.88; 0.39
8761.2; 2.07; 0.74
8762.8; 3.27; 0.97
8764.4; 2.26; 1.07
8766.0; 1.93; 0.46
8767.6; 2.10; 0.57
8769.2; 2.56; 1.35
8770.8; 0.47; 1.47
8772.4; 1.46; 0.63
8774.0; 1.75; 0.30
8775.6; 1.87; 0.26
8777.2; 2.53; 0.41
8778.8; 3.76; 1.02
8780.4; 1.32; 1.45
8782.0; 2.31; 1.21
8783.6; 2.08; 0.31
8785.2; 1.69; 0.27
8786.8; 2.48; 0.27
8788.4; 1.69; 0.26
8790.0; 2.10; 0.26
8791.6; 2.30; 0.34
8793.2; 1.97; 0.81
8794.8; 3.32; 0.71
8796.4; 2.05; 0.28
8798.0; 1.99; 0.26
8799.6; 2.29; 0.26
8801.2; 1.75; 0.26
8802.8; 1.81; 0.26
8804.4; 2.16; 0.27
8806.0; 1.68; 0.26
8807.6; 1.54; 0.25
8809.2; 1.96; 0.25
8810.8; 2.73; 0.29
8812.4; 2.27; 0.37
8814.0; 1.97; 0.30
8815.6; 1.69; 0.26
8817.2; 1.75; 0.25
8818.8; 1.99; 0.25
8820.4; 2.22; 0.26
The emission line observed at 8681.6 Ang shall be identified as [S II]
